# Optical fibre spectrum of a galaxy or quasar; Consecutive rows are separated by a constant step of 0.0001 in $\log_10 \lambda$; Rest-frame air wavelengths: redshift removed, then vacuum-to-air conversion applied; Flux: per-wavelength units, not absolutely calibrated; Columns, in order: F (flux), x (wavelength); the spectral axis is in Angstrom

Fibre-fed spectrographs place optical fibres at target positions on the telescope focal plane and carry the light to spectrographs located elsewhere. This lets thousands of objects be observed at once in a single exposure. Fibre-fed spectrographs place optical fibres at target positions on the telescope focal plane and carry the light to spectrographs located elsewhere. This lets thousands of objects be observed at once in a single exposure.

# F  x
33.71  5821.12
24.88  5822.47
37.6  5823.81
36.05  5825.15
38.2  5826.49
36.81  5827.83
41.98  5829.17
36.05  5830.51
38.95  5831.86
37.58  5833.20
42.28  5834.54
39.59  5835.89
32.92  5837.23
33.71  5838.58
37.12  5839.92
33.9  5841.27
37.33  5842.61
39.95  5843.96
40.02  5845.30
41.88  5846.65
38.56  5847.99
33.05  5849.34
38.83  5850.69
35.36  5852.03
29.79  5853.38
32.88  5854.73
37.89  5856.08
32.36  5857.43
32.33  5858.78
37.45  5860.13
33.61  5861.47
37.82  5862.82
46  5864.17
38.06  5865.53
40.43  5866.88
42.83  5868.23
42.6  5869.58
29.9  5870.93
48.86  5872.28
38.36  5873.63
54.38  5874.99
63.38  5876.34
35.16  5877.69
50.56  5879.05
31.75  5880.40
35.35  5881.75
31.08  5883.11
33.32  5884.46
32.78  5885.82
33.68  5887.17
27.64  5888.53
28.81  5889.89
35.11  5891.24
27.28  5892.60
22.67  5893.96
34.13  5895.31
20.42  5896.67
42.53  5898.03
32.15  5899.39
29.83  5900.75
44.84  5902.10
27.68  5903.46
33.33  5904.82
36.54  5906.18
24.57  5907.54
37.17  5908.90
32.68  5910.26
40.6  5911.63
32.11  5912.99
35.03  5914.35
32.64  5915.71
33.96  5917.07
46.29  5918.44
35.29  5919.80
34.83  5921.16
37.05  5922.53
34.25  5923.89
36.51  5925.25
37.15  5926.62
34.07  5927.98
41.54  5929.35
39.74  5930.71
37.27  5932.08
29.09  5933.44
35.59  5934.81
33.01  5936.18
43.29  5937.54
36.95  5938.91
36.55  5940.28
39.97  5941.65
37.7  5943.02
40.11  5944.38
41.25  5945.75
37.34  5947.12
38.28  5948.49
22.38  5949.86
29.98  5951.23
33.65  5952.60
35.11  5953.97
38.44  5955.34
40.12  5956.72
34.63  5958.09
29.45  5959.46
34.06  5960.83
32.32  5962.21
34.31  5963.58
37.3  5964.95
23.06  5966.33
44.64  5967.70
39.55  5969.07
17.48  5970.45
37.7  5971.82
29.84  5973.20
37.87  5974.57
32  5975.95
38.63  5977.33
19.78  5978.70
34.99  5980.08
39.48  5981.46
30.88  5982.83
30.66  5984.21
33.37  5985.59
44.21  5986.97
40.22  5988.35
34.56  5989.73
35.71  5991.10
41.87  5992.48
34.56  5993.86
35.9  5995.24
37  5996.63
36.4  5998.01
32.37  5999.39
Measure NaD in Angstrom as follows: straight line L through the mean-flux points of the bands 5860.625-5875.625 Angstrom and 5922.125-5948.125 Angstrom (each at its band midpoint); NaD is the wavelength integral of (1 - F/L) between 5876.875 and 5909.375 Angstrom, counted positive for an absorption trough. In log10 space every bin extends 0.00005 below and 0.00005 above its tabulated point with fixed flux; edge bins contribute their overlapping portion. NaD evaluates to 5.5 Angstrom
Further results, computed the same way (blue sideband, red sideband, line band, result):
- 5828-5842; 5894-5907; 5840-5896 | -3.0 Angstrom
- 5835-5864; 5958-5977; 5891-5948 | -1.4 Angstrom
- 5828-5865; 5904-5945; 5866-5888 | -2.1 Angstrom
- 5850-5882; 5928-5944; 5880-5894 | 2.7 Angstrom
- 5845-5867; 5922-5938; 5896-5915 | 1.6 Angstrom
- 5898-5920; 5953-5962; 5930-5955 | -0.7 Angstrom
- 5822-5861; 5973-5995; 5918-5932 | -0.7 Angstrom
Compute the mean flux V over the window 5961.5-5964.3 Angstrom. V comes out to 33.4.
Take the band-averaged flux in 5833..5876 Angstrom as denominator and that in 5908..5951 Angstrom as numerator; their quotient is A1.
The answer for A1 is 0.95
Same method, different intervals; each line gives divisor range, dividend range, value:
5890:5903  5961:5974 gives 1.03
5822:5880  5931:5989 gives 0.90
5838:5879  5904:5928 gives 0.90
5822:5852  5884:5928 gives 0.90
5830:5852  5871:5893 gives 1.01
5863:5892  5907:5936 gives 0.91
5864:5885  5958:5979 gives 0.80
